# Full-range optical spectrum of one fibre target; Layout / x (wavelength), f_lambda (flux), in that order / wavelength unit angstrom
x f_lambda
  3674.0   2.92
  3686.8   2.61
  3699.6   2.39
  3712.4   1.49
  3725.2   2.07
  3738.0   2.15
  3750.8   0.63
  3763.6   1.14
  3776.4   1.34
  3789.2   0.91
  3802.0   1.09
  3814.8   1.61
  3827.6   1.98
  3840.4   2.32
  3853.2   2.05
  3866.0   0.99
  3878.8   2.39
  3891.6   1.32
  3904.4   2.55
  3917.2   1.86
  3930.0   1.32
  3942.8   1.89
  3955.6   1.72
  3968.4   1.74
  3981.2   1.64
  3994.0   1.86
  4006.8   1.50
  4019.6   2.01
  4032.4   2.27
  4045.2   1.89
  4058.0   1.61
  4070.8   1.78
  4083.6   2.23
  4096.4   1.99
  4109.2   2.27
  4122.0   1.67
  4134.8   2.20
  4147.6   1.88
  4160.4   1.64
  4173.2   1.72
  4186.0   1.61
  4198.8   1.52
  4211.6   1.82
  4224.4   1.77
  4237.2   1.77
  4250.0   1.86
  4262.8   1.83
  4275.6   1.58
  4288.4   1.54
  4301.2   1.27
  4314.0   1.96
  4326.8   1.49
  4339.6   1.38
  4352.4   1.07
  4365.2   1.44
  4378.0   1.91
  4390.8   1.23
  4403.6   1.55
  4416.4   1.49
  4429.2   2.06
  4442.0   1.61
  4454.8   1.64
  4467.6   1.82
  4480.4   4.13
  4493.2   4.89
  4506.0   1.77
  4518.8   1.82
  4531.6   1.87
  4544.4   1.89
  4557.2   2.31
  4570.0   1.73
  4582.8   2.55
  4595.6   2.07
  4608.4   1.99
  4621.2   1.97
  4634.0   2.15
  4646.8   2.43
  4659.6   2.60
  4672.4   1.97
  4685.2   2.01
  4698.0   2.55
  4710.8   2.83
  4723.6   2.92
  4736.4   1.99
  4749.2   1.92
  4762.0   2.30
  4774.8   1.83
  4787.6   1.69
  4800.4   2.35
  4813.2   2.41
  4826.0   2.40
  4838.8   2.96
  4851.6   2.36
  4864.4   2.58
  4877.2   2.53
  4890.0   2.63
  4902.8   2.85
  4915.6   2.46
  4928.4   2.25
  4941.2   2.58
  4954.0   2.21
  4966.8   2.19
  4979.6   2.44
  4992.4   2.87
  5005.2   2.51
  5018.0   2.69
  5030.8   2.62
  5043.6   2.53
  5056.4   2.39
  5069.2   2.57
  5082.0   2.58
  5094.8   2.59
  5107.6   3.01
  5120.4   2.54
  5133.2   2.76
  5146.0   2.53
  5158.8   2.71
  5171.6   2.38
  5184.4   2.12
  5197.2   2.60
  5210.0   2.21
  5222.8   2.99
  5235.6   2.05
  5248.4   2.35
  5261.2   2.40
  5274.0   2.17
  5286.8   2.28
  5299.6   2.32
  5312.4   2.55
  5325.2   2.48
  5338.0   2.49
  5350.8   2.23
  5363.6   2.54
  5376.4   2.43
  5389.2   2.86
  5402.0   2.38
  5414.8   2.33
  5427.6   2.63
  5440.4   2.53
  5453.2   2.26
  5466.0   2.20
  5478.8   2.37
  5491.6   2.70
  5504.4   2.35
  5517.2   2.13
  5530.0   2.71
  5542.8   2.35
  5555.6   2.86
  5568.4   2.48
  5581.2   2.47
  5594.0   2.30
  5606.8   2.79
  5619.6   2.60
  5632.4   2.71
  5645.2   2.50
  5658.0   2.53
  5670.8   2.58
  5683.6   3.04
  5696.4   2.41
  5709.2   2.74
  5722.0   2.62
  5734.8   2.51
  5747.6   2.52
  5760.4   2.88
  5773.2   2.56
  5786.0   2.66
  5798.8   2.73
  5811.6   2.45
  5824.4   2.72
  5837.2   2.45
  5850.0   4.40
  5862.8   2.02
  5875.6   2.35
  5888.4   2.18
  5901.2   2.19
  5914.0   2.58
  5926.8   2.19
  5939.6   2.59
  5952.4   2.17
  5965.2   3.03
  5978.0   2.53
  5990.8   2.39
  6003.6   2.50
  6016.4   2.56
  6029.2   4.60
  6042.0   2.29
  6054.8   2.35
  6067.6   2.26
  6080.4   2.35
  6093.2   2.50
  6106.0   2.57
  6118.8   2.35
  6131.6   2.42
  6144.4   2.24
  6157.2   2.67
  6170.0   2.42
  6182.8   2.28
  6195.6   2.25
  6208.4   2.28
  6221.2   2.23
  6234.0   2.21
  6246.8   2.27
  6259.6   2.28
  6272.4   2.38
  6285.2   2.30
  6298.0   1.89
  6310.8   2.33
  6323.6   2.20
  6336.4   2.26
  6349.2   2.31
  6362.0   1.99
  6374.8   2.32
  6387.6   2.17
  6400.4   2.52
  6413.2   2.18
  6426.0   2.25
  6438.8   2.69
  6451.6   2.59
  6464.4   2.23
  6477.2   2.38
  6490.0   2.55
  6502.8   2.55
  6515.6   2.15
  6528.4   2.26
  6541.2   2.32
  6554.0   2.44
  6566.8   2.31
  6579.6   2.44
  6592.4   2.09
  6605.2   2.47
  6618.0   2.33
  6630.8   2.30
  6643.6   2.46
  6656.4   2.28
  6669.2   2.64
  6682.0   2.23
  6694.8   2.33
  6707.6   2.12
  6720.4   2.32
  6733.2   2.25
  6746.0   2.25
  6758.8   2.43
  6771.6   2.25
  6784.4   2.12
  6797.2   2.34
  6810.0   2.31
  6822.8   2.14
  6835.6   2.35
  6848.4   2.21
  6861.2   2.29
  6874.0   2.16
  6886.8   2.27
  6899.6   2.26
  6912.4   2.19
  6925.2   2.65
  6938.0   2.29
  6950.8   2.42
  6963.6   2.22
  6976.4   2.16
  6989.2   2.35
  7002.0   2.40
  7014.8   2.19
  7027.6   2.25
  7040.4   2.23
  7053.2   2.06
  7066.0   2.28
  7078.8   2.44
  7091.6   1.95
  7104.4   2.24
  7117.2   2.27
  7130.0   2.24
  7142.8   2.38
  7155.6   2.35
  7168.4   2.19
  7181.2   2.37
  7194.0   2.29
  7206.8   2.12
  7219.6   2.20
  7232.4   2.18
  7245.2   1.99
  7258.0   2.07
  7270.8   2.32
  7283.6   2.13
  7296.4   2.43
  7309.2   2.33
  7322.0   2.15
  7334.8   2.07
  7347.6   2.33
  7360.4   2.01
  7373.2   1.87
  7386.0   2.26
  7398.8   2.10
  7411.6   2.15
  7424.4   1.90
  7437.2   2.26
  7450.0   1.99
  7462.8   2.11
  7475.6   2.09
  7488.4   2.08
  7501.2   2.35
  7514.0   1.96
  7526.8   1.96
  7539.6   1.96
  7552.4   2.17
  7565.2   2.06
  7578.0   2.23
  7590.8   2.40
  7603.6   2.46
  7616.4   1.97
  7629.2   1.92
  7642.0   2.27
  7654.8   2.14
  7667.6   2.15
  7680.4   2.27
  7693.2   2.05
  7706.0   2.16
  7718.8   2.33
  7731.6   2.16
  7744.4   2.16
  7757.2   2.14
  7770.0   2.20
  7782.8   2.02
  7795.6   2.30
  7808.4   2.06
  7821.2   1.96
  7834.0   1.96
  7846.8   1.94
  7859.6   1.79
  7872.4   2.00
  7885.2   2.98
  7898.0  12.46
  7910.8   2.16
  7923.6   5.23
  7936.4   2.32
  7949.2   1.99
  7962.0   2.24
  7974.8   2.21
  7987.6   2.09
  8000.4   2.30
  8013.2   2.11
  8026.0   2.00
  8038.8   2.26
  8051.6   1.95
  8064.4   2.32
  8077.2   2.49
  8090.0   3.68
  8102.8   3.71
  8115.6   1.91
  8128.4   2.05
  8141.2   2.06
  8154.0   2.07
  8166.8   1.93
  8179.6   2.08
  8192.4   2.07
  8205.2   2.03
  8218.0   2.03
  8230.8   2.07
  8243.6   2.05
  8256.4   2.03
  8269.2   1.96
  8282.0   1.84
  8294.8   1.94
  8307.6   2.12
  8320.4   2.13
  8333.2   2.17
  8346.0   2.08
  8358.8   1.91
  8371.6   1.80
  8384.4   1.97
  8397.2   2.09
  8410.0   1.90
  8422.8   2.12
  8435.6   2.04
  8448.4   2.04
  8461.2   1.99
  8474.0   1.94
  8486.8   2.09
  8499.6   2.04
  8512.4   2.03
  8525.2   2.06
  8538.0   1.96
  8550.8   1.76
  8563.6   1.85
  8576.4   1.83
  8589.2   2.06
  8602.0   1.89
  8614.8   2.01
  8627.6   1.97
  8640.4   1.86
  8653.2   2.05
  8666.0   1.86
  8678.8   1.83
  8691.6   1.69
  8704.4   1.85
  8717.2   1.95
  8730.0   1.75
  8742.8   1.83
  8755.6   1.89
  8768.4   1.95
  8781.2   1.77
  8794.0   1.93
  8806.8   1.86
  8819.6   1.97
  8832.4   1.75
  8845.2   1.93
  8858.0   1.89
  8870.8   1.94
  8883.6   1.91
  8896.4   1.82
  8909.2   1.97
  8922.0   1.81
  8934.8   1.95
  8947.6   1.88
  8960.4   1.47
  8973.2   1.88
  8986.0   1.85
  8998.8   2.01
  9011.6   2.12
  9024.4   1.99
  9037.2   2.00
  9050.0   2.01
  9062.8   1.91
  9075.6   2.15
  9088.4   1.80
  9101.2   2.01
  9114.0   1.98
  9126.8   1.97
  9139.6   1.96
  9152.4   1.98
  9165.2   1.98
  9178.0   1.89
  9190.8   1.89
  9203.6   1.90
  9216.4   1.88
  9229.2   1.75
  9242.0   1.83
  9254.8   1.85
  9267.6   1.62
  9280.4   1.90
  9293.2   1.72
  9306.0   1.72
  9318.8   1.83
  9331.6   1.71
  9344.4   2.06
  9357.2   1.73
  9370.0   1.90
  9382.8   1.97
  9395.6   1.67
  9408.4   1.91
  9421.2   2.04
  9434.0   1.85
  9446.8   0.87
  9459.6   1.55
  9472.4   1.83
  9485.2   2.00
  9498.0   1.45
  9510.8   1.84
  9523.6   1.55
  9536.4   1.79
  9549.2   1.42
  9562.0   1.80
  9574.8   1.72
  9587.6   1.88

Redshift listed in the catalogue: 0.204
